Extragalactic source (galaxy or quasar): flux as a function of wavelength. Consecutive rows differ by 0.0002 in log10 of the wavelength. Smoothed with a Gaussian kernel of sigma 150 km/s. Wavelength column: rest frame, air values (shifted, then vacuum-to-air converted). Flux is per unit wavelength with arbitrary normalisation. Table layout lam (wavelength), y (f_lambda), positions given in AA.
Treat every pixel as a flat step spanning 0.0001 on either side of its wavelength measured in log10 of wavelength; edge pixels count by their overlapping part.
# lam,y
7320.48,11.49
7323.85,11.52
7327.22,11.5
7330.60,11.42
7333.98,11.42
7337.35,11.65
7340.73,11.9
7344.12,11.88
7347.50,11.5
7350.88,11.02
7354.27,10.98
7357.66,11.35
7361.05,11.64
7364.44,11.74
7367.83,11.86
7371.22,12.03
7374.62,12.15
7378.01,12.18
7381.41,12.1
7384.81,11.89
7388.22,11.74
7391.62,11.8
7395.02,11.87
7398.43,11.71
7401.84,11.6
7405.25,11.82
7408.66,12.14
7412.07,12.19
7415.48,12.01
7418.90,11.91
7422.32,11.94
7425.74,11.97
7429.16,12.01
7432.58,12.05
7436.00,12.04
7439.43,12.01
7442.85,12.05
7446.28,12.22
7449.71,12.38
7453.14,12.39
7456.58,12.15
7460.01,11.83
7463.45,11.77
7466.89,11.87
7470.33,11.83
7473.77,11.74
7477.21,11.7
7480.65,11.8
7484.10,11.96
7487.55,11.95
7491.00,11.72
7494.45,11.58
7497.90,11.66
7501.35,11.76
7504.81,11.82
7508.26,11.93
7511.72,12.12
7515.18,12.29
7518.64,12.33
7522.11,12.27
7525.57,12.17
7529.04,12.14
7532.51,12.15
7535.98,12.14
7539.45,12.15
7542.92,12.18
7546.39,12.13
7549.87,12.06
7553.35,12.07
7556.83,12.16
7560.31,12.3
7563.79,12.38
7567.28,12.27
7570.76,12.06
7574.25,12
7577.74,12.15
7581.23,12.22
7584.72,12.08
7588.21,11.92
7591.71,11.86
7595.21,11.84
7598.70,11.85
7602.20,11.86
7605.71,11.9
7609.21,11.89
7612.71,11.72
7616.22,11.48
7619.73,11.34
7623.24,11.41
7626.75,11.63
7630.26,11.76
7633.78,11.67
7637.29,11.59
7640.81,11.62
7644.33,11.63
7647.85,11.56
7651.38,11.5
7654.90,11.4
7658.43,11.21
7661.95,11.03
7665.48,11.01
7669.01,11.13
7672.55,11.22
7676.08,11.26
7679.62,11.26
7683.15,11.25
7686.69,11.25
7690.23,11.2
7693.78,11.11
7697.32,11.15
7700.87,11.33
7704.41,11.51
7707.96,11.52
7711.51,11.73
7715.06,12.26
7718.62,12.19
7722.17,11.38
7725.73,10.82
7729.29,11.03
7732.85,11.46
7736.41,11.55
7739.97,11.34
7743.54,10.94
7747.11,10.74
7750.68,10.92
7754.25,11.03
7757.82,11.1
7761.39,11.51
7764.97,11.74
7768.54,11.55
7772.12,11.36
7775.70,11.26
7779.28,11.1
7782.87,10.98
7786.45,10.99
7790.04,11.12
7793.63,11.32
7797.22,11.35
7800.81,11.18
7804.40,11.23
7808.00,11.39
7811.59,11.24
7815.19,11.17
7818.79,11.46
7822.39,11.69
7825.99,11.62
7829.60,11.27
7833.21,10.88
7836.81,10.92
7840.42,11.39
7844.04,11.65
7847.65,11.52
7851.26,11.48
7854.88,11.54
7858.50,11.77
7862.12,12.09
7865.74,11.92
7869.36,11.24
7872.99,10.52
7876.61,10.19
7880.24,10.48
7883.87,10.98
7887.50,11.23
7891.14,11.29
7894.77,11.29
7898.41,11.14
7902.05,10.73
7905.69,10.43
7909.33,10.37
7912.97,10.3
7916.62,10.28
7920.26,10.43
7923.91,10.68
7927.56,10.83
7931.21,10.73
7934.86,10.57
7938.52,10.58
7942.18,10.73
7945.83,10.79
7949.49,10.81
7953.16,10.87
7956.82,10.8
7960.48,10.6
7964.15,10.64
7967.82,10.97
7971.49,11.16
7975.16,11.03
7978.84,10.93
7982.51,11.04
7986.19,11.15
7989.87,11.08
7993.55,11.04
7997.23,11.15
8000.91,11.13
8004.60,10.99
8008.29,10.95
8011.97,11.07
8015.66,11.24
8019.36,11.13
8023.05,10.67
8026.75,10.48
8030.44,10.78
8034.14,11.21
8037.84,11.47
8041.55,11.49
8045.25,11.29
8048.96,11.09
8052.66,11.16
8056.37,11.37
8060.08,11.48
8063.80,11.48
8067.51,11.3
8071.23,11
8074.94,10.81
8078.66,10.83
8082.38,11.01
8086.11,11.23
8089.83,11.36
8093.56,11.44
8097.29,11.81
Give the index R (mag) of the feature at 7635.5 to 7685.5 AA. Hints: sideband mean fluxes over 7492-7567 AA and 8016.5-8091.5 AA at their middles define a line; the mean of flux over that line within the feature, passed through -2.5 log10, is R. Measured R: 0.05 mag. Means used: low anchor 12.1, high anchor 11.1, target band 11.3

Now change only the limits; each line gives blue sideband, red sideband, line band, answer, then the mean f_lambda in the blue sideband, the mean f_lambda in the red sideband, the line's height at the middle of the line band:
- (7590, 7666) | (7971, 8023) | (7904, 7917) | 0.08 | 11.6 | 11.1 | 11.2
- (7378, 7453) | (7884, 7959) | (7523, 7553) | -0.04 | 12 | 10.7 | 11.7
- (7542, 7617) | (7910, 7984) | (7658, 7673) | 0.06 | 12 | 10.7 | 11.7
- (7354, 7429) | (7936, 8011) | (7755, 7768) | -0.02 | 11.9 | 10.9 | 11.3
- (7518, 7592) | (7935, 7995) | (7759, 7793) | 0.02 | 12.1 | 10.9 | 11.5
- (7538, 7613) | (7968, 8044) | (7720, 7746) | 0.04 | 12.1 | 11.1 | 11.7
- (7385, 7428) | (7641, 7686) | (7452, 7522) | -0.02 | 11.9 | 11.3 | 11.7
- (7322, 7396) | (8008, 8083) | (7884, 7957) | 0.05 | 11.7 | 11.1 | 11.2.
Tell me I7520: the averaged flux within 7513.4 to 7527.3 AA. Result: 12.3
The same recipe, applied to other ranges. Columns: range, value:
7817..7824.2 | 11.6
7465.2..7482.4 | 11.8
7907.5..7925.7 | 10.4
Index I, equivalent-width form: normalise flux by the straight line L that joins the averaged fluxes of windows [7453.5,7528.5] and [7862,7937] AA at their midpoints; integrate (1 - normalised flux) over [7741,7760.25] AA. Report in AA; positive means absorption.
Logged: 0.4 AA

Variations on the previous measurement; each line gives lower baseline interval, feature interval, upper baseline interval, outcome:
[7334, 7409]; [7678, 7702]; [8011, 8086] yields 0.5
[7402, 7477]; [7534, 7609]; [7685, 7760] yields -2.5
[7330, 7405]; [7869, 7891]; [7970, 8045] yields 0.8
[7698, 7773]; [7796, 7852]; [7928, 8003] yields -0.7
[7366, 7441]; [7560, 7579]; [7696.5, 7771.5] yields -0.9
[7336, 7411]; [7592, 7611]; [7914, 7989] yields -0.8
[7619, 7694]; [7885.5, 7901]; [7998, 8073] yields 0.0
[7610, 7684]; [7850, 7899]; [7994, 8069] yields 0.1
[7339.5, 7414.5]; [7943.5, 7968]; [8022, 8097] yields 1.1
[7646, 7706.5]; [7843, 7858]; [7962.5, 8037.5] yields -0.6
